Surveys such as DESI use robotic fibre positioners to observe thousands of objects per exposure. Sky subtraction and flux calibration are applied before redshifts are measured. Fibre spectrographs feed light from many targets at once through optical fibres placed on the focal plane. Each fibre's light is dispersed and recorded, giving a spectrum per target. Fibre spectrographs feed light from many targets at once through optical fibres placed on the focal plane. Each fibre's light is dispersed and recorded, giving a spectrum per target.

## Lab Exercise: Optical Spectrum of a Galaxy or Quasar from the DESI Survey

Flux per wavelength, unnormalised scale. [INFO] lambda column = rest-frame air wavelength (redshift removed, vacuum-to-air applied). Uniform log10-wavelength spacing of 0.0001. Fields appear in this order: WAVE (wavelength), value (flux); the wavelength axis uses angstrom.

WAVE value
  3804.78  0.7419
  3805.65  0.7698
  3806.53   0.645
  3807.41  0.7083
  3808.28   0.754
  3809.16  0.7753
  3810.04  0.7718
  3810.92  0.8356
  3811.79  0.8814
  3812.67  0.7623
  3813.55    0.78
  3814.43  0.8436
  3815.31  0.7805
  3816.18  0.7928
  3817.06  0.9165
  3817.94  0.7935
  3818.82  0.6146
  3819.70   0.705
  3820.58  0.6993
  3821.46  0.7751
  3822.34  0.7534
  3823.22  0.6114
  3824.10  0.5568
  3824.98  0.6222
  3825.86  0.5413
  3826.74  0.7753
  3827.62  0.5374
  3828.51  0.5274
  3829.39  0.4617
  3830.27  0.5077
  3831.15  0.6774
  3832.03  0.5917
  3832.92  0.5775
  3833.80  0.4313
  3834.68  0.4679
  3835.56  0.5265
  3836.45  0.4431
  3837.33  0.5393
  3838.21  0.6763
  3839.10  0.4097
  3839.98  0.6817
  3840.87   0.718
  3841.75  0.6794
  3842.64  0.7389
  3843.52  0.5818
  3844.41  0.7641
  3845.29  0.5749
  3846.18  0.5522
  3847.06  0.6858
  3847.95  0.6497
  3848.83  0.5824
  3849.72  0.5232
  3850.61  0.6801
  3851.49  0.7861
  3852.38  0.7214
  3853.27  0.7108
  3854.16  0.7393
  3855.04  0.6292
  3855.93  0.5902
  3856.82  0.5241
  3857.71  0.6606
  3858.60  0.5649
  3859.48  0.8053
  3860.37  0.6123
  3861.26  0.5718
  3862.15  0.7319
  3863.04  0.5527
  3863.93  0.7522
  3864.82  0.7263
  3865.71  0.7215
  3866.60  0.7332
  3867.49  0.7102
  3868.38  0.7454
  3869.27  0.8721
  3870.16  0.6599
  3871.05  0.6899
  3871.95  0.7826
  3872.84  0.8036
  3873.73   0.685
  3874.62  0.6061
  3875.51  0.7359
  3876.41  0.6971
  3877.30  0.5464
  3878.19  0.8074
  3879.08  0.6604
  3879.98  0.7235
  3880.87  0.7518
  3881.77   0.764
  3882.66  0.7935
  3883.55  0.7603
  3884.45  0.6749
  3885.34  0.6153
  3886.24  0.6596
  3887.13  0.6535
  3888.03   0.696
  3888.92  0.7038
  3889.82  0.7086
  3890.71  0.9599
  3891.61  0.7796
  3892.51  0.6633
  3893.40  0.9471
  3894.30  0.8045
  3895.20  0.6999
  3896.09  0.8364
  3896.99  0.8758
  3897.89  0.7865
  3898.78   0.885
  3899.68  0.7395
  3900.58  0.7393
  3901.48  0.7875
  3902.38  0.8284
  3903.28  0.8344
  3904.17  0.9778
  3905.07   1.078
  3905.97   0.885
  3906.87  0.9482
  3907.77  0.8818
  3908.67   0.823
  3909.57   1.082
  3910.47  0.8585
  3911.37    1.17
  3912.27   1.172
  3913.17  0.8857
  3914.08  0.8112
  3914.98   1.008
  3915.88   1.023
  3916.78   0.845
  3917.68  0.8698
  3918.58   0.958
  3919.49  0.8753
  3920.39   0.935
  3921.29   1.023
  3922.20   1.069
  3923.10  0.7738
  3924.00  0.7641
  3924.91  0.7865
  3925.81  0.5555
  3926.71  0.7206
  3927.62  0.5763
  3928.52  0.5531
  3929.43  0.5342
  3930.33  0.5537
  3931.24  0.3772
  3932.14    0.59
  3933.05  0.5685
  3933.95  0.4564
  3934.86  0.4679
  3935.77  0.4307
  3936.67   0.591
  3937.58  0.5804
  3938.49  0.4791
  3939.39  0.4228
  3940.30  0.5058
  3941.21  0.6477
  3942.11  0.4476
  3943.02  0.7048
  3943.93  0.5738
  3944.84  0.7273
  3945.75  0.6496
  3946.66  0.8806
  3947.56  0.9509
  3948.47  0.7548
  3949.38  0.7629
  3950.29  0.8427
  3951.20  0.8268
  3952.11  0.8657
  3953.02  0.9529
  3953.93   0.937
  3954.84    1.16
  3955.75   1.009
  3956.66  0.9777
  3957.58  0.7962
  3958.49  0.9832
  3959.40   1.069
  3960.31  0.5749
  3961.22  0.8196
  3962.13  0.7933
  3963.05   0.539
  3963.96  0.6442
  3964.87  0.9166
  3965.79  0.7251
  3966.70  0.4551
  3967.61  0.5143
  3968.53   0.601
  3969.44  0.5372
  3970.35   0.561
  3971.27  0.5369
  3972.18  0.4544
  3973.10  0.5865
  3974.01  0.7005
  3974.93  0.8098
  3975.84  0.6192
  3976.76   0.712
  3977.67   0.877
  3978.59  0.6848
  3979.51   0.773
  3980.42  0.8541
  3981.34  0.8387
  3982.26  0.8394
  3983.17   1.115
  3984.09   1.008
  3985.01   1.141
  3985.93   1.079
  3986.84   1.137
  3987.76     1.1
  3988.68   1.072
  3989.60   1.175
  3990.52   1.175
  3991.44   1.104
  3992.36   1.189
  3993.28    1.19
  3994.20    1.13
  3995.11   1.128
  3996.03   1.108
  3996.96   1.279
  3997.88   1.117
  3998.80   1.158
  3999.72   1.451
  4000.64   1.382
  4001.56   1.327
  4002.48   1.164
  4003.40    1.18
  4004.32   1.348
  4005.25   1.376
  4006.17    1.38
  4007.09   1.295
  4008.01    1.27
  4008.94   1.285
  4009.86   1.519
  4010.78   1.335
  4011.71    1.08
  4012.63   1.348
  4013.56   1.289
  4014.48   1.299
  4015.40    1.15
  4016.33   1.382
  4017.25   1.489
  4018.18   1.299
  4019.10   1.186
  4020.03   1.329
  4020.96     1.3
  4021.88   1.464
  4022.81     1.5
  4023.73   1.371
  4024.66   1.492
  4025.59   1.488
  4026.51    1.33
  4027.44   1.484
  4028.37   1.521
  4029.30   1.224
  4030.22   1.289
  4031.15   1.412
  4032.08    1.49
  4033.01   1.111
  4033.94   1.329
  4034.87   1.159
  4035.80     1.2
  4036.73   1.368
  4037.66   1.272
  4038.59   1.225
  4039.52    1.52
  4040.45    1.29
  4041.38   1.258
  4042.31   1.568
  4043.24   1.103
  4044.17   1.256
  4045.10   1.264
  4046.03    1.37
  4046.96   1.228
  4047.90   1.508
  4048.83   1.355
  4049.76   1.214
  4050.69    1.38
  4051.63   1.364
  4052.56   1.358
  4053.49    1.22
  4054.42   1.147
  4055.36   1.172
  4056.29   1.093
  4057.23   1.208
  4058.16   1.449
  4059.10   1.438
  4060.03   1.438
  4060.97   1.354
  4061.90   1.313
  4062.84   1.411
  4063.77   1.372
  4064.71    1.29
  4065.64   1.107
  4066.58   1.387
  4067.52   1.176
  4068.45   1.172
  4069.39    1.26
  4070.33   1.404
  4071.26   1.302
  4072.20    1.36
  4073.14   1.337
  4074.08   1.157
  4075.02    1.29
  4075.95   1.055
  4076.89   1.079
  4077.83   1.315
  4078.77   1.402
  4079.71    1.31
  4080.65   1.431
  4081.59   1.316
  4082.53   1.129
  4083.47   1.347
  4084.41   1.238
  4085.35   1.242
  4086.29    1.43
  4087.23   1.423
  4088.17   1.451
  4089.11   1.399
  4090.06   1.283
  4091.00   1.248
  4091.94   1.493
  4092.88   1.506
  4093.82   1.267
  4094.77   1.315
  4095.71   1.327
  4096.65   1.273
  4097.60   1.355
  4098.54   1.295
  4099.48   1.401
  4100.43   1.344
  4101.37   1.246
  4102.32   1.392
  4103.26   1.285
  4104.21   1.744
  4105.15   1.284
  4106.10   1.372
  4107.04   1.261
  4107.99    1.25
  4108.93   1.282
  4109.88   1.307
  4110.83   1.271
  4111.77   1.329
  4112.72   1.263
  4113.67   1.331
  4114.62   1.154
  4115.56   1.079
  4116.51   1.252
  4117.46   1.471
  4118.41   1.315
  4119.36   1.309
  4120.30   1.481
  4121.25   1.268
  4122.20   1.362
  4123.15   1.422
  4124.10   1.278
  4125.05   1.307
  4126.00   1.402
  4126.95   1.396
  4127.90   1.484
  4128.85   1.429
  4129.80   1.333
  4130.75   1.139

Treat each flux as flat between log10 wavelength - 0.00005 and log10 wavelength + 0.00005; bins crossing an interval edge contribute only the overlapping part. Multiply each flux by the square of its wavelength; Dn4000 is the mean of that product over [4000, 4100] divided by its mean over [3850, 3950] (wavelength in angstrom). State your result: 1.92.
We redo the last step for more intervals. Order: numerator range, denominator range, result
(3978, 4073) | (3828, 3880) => 2.13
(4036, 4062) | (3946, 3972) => 1.76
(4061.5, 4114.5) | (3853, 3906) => 1.98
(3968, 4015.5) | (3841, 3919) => 1.47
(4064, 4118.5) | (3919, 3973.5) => 2.01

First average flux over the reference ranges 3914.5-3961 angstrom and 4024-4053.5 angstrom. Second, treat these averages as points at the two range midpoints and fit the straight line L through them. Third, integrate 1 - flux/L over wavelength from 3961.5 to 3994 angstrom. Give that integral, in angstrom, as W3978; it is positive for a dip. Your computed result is 5.1 angstrom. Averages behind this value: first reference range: 0.745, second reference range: 1.33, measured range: 0.833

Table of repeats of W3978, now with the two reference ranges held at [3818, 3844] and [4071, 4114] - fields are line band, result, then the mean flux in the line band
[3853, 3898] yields 0.7 angstrom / 0.715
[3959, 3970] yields 3.3 angstrom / 0.68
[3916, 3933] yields 2.3 angstrom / 0.743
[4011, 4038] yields -4.8 angstrom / 1.33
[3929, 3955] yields 7.2 angstrom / 0.658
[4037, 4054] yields -1.8 angstrom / 1.32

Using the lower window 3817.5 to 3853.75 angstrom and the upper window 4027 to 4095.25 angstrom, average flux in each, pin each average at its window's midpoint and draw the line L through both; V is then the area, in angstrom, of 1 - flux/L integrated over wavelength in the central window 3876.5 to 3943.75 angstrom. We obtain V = 6.9 angstrom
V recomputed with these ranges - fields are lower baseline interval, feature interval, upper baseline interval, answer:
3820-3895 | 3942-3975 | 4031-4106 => 7.57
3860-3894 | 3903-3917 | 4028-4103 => -2.34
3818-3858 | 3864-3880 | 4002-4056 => 0.55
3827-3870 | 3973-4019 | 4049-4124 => -3.24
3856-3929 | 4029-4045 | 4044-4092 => -1.17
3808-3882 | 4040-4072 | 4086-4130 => -2.40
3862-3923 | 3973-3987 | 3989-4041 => 3.61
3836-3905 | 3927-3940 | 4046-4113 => 5.46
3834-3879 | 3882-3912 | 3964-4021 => -1.81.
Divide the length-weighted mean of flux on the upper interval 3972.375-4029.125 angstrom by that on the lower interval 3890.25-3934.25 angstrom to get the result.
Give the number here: 1.43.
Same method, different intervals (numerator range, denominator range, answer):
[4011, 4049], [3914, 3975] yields 1.85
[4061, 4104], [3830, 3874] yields 2.03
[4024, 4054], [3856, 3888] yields 1.92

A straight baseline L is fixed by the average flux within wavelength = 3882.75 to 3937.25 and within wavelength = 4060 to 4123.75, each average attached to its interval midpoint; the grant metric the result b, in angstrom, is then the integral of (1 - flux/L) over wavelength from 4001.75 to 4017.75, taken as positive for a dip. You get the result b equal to -3.4 angstrom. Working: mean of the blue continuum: 0.785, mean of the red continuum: 1.32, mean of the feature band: 1.31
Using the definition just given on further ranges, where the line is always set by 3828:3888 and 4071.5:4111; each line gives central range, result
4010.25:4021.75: -2.0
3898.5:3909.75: -1.3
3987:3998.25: -1.2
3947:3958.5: 0.2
